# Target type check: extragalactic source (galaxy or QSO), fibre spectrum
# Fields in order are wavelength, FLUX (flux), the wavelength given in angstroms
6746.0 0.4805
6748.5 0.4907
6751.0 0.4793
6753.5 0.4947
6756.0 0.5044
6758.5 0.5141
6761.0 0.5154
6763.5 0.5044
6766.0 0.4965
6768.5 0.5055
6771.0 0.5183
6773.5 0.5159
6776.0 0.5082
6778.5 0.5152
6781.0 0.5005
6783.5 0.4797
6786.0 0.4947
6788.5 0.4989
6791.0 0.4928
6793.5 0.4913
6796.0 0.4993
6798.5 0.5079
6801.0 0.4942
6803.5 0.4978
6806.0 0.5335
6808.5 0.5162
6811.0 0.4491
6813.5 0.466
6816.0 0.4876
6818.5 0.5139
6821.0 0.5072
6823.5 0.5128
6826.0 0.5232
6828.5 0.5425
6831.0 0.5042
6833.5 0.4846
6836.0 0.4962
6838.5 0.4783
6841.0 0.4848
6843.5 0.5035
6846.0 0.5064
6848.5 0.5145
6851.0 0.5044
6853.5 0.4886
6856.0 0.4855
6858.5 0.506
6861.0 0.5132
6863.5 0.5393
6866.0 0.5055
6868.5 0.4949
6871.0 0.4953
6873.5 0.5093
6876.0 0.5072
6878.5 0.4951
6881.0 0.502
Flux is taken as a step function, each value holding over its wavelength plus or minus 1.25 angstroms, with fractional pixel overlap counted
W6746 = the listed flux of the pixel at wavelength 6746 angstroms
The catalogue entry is 0.4805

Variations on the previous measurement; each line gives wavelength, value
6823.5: 0.5128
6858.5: 0.506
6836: 0.4962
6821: 0.5072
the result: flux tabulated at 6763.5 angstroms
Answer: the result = 0.5044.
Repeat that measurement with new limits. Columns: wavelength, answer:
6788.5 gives 0.4989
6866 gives 0.5055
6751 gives 0.4793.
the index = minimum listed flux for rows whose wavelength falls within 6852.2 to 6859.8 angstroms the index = 0.4855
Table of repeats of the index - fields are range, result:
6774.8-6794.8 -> 0.4797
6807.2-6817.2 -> 0.4491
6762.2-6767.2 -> 0.4965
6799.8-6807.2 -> 0.4942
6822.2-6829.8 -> 0.5128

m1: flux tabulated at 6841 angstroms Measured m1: 0.4848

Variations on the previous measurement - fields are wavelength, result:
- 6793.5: 0.4913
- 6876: 0.5072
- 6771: 0.5183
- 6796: 0.4993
